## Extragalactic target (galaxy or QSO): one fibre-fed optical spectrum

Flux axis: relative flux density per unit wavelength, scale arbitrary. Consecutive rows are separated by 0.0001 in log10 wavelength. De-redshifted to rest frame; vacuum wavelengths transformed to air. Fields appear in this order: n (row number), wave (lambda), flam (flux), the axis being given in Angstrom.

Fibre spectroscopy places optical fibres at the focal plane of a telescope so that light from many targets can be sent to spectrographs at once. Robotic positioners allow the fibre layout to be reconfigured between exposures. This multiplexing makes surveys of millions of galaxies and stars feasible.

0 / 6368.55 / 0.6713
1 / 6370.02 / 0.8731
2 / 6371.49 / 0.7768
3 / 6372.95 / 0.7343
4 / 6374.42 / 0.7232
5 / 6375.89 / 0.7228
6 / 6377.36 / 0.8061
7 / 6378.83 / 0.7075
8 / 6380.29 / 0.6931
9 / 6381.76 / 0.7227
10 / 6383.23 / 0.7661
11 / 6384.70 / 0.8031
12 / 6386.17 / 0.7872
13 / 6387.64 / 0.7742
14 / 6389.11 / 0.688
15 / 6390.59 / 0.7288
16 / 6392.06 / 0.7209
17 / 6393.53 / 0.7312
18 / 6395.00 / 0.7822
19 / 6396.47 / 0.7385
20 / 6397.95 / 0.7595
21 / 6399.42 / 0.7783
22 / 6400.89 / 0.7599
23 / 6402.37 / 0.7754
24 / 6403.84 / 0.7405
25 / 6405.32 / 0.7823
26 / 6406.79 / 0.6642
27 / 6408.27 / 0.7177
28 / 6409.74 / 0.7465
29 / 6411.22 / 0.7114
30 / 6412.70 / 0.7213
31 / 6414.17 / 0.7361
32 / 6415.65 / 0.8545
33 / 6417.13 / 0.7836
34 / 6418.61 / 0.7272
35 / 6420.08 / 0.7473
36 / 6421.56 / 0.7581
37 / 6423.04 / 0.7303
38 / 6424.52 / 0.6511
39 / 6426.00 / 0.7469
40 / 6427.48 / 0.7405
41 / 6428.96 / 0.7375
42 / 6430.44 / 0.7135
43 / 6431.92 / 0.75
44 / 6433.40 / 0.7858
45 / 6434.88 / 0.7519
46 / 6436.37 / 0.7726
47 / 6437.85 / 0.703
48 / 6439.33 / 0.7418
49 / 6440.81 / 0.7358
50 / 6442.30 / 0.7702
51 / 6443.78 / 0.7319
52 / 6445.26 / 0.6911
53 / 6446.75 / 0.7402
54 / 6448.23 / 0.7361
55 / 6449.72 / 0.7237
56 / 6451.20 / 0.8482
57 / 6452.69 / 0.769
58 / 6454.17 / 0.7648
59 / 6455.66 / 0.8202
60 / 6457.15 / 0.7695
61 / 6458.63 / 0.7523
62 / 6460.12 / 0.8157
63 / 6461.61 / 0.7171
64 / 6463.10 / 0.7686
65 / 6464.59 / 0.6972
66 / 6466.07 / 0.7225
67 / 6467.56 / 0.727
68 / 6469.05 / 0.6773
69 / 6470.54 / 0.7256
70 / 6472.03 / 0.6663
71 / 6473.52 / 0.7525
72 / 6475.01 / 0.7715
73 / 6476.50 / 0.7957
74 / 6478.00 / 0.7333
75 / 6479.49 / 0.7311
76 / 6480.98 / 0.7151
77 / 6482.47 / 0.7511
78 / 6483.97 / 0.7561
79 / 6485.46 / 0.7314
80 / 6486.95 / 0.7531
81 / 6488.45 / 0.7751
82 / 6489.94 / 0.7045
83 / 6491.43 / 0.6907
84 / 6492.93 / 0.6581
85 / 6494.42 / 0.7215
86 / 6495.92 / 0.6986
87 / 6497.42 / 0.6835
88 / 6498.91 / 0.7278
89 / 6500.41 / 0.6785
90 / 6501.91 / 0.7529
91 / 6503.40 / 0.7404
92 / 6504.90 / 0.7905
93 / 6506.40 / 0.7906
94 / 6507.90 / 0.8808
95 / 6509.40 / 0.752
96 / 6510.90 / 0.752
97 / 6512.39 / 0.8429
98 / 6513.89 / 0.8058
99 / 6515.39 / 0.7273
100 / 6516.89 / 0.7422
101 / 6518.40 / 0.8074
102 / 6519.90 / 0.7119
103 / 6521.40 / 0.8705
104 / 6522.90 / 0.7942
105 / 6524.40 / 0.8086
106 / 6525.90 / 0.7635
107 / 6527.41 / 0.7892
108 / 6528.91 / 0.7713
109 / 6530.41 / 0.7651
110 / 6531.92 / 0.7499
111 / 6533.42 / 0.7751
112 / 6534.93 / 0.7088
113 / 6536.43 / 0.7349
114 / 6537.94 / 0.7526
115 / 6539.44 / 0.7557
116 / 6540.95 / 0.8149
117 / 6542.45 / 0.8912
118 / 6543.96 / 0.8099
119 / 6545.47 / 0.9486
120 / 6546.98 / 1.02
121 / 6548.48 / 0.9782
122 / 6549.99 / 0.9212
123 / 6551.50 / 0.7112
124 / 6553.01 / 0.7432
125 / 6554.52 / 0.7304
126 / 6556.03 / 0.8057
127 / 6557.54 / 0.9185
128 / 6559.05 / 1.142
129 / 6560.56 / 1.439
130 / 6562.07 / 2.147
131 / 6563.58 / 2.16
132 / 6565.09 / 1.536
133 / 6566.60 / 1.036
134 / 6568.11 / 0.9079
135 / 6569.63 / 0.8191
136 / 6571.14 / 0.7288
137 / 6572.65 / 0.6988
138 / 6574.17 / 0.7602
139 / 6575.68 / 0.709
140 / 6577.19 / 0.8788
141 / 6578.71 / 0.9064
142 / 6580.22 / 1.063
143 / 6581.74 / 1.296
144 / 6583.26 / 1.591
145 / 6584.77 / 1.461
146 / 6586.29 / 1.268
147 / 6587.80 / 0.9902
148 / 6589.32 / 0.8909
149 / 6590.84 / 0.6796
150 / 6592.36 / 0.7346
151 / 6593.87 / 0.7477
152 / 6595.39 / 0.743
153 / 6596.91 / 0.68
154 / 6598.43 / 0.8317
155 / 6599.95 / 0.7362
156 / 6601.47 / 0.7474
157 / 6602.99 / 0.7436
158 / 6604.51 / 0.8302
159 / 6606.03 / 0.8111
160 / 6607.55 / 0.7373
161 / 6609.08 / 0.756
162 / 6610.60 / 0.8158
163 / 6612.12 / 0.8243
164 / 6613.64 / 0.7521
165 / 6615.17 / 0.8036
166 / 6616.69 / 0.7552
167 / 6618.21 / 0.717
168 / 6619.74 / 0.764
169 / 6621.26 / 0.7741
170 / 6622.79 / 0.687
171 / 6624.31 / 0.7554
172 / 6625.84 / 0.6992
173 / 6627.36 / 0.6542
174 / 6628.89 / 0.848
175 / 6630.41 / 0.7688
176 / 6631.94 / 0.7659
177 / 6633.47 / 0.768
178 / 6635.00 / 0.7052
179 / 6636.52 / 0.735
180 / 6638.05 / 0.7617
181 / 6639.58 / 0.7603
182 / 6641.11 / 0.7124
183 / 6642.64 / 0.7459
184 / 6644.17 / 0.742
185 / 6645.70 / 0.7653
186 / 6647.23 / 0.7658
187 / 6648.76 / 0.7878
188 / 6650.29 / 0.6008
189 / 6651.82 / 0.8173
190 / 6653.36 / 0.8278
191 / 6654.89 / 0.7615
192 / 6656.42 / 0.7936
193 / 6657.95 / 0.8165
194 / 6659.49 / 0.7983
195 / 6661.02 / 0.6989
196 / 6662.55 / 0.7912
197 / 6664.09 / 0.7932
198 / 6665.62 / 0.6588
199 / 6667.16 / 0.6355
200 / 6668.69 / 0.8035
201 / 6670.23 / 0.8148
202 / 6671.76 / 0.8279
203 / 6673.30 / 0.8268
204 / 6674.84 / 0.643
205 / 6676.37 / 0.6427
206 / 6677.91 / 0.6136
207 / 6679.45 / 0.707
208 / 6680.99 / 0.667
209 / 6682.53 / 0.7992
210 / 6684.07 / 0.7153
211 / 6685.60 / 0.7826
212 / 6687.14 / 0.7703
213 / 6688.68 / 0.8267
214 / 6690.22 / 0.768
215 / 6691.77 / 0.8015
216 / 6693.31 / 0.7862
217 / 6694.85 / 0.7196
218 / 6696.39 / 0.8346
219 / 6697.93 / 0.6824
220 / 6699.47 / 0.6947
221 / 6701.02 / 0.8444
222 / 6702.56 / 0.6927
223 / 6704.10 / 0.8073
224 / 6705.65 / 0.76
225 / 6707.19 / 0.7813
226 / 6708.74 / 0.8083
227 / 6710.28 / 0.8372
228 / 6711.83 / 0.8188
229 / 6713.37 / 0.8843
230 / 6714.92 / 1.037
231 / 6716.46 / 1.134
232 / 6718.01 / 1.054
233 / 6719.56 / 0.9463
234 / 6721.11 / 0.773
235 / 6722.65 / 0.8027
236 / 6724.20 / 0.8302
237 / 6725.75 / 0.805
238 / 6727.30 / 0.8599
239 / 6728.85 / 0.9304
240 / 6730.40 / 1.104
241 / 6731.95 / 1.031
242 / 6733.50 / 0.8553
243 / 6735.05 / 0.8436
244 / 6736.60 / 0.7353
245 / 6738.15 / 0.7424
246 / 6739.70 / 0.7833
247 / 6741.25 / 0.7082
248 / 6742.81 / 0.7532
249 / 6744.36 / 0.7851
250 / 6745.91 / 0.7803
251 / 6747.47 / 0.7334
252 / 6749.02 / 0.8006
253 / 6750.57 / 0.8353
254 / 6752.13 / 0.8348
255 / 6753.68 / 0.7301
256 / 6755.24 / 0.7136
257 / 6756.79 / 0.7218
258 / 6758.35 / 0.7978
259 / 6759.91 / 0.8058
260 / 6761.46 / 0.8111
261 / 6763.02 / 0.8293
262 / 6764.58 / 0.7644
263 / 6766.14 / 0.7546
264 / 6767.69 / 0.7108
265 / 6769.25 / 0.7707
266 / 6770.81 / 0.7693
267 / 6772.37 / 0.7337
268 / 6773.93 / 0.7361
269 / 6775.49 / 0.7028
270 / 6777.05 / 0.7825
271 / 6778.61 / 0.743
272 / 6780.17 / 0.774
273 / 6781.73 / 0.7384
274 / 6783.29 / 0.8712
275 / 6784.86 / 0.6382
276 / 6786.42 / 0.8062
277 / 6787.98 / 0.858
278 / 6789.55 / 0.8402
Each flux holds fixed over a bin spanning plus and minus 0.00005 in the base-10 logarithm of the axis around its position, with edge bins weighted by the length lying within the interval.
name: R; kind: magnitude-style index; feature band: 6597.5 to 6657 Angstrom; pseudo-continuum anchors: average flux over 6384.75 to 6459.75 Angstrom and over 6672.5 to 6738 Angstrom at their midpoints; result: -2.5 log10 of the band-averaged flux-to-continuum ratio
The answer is 0.05 mag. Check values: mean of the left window 0.749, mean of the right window 0.815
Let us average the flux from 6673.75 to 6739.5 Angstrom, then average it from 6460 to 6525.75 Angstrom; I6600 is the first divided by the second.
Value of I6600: 1.09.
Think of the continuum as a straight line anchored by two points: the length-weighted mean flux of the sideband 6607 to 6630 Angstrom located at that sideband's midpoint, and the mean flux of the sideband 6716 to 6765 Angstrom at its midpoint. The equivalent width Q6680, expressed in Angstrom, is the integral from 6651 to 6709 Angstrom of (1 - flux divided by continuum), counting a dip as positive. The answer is 2.6 Angstrom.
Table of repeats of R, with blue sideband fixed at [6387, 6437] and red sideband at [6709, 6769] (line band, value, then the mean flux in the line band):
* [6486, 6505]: 0.070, 0.719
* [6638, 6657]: 0.072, 0.756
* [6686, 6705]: 0.071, 0.769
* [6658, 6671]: 0.082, 0.753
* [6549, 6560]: -0.109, 0.866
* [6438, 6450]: 0.029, 0.733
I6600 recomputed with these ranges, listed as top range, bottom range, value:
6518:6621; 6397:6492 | 1.21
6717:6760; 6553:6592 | 0.76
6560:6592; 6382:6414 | 1.52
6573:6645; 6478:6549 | 1.07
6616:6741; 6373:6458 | 1.05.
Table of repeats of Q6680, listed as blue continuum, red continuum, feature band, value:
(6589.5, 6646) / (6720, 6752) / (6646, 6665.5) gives 0.3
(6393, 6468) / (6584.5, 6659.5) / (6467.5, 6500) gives 1.4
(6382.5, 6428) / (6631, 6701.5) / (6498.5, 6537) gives -1.1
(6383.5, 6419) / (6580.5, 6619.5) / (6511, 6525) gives 0.6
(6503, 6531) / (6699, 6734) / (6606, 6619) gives 0.9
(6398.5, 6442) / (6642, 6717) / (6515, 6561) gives -4.6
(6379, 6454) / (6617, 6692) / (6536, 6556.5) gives -2.3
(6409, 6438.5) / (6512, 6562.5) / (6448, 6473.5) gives 1.2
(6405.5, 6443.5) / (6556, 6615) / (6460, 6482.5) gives 2.2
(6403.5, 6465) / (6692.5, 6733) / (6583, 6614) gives -2.1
